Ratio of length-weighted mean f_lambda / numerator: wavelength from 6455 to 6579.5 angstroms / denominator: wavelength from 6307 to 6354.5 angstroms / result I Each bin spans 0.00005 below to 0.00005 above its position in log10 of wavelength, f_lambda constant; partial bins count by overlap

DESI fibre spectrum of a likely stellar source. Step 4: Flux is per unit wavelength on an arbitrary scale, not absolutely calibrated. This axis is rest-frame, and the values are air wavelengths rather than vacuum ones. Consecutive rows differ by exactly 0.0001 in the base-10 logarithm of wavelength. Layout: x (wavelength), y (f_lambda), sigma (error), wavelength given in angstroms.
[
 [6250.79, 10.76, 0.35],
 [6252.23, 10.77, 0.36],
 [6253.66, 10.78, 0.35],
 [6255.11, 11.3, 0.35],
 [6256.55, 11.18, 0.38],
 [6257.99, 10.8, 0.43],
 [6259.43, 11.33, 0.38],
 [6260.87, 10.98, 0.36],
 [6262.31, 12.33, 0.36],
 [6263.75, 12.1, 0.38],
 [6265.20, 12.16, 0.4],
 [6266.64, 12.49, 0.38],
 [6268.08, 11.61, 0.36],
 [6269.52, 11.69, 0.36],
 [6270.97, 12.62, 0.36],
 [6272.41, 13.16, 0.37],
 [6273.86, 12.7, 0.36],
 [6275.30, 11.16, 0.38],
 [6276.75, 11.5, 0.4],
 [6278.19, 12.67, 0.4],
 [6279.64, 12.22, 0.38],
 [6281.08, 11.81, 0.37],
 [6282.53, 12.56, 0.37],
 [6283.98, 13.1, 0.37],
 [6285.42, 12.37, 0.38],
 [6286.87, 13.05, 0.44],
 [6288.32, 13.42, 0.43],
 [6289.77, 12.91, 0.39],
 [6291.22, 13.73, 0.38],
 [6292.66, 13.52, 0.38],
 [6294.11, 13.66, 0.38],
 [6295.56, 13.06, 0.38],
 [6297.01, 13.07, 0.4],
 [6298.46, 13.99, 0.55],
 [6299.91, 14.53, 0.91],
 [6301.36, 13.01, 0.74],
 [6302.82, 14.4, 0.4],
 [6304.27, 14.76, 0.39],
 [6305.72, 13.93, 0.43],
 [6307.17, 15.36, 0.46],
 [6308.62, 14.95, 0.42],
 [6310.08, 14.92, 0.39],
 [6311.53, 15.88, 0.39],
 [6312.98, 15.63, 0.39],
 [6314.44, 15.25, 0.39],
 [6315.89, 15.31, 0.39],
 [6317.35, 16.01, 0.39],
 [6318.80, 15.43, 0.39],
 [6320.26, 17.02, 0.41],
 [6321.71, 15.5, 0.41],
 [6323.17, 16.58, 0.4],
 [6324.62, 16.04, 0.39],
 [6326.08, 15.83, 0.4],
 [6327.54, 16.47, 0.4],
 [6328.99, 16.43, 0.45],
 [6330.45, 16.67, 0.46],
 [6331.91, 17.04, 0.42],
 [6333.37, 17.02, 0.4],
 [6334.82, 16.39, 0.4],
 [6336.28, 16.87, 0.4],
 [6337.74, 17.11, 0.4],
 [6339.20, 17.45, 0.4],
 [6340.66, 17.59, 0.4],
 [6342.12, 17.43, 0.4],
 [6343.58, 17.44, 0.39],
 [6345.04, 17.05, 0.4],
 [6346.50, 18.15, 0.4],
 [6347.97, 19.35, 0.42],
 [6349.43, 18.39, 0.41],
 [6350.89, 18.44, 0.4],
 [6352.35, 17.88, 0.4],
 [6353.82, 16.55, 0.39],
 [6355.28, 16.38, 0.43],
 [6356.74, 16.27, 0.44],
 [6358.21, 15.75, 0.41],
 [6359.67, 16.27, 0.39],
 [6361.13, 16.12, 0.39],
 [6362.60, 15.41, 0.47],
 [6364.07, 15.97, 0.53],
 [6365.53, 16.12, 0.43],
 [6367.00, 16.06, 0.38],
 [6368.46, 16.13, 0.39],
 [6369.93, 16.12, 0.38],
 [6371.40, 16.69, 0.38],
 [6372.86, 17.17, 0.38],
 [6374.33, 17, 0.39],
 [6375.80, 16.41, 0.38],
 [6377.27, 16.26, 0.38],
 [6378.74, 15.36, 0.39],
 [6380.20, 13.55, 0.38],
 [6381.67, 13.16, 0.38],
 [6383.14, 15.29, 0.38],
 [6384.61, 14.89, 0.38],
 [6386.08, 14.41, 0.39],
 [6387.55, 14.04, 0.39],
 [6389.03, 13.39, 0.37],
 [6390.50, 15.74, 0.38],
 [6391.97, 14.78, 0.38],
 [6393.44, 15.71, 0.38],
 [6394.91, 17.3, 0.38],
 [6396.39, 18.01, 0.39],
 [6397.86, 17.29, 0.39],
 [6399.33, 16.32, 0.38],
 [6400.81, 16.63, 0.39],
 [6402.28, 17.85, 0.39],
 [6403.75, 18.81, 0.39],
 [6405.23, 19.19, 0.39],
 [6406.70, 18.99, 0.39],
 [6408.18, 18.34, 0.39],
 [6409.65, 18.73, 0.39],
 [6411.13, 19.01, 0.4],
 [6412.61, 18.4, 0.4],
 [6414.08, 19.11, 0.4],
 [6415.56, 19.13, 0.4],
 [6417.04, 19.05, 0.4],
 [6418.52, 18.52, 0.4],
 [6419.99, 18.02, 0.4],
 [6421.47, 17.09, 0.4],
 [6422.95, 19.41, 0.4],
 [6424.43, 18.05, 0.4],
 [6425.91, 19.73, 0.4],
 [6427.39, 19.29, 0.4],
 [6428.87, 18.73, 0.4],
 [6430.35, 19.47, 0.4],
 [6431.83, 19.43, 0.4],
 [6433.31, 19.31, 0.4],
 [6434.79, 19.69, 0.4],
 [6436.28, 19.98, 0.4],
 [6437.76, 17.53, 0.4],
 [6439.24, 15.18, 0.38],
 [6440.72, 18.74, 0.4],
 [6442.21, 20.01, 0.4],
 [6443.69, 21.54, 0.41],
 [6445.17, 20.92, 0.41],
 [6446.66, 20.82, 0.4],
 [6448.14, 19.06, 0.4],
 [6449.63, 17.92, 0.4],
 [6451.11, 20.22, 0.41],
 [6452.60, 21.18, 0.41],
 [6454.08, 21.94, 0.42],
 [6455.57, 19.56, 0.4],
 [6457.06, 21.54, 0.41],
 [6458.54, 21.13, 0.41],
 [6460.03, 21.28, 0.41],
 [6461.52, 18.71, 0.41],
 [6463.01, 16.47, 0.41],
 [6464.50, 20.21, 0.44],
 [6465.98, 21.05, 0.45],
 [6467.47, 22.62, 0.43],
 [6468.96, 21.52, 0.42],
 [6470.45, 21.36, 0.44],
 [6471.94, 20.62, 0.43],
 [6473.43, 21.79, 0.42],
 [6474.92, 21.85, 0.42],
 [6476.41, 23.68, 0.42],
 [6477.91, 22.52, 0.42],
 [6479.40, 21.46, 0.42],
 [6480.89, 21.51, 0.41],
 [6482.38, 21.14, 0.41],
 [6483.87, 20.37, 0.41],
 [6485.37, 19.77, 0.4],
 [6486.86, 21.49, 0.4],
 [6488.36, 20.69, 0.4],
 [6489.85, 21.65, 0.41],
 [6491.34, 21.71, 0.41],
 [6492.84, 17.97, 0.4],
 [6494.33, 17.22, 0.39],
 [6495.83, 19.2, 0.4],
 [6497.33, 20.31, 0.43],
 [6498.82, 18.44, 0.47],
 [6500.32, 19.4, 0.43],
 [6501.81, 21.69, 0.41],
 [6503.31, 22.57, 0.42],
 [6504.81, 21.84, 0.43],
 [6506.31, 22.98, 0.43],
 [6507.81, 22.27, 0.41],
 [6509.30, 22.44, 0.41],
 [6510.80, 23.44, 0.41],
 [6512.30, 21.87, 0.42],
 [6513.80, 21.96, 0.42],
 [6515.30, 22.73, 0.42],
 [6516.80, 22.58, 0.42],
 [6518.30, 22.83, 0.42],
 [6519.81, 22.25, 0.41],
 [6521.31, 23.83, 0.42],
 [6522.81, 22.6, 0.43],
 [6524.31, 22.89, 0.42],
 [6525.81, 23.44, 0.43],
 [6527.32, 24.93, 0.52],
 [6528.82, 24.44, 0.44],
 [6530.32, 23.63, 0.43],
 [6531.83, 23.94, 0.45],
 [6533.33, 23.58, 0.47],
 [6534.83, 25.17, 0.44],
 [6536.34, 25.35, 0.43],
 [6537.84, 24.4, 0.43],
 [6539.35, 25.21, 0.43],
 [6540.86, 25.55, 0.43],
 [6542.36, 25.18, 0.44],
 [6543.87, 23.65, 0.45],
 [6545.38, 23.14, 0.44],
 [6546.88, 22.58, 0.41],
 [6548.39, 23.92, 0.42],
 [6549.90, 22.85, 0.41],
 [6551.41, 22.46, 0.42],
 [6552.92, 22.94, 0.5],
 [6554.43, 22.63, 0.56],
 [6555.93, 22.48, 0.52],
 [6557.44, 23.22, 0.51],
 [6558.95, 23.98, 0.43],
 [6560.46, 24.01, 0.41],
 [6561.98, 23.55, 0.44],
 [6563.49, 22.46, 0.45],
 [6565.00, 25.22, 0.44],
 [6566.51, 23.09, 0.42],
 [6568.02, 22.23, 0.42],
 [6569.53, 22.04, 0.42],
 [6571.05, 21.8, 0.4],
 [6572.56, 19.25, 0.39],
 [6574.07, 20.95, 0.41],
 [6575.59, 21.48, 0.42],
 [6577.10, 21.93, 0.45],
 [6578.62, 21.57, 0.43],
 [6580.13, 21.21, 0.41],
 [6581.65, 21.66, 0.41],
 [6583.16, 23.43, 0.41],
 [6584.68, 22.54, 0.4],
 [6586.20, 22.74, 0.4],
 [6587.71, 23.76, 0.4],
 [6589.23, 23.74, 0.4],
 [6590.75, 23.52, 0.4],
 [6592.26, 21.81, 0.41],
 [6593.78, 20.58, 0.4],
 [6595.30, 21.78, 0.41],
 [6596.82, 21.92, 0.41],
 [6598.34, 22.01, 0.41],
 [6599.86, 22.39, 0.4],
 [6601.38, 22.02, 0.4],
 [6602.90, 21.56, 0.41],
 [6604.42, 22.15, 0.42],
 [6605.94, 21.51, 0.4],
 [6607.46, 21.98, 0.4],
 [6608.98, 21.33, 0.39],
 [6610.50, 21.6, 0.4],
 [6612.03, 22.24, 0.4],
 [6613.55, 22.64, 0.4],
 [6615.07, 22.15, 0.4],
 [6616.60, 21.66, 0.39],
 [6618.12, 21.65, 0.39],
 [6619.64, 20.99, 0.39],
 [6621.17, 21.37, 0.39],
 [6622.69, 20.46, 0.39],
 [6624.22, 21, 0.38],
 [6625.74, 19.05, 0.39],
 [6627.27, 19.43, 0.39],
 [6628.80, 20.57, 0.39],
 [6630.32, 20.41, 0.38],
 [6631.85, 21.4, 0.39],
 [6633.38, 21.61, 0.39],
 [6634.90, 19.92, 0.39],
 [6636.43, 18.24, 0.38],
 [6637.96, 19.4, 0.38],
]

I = 1.3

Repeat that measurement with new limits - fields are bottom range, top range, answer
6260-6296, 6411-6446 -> 1.52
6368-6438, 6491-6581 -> 1.30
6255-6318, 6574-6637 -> 1.64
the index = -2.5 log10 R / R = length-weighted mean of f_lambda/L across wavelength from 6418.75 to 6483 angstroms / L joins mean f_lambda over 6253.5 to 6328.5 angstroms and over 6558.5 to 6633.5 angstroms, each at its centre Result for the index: -0.122 mag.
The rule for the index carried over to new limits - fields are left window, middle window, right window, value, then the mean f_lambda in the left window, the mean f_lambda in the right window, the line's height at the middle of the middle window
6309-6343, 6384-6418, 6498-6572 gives 0.10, 16.3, 23.1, 18.8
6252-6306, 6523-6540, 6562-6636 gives -0.22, 12.5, 21.7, 19.8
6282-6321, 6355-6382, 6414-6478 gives 0.06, 14.3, 19.9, 16.9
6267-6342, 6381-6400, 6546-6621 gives 0.10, 14.5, 22.3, 16.9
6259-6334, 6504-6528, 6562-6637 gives -0.17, 14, 21.7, 19.6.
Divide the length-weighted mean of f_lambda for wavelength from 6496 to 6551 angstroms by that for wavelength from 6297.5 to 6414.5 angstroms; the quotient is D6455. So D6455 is 1.41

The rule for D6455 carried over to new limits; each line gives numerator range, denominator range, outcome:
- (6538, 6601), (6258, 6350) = 1.56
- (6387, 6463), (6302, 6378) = 1.14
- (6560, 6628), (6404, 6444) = 1.16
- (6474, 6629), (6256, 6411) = 1.46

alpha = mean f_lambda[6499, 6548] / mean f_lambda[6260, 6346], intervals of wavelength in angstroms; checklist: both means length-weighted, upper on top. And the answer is 1.61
